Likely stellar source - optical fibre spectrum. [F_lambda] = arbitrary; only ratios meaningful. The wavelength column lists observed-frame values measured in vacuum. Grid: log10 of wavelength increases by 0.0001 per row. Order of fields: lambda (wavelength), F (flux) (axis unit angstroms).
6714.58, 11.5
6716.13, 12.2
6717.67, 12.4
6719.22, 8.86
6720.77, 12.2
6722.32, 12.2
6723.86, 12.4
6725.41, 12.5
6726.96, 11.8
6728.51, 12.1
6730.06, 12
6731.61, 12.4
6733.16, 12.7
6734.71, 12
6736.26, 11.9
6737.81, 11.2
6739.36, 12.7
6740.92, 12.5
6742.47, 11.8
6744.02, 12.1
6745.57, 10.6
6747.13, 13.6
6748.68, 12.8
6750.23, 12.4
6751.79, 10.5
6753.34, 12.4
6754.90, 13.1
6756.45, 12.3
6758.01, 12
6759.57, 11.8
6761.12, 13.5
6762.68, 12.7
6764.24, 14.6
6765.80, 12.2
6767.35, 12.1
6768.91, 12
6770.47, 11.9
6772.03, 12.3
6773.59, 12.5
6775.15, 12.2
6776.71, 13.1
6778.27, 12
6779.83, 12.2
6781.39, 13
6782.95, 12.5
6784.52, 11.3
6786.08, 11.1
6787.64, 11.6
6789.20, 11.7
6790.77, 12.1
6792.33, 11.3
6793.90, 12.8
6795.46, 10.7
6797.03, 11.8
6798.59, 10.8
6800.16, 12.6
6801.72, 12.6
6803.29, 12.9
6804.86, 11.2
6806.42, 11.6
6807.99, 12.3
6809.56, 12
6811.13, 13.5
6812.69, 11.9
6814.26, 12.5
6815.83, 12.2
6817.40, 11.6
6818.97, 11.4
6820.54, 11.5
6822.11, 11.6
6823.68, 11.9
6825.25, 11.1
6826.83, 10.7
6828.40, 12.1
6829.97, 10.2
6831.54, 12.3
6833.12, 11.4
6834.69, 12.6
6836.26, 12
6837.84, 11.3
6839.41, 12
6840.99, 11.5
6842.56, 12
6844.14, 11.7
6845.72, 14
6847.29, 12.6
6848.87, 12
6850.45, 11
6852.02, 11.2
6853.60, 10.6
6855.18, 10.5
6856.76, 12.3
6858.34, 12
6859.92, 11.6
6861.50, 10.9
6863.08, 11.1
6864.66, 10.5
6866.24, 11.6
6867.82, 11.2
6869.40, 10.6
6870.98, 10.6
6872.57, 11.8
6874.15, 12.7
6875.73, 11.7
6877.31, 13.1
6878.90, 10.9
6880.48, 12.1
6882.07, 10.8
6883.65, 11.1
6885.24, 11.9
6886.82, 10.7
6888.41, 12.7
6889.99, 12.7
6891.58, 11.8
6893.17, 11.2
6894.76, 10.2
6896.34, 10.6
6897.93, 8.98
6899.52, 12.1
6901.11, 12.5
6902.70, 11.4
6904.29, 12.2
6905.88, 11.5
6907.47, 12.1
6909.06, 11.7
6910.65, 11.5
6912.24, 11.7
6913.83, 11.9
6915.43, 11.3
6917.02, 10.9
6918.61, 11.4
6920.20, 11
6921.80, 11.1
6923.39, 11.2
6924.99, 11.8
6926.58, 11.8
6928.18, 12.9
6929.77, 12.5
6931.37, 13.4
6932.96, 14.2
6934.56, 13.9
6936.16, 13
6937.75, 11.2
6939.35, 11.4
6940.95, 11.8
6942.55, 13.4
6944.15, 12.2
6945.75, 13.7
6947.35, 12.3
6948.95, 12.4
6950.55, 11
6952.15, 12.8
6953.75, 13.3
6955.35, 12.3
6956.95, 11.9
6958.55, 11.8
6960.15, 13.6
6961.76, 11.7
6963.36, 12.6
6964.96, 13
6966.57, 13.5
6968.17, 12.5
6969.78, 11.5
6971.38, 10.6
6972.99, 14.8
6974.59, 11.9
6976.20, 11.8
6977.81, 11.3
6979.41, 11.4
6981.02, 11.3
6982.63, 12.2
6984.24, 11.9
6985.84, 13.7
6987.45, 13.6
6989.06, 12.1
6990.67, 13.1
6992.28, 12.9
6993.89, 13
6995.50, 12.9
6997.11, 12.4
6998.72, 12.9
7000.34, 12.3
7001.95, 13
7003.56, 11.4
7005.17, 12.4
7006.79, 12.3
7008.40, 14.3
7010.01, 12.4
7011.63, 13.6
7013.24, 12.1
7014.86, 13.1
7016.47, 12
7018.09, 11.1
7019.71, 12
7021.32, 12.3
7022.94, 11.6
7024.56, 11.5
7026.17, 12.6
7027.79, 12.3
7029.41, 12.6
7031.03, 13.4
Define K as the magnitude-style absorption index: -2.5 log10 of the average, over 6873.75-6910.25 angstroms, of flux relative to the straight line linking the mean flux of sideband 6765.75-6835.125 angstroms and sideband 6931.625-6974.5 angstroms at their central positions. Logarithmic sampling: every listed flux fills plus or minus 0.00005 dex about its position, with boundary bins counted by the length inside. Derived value 0.07 mag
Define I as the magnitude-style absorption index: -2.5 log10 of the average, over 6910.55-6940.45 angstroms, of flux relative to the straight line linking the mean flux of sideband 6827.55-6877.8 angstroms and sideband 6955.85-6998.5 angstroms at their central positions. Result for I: 0.01 mag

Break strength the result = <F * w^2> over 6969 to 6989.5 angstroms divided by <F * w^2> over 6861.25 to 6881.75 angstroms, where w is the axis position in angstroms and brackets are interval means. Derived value 1.10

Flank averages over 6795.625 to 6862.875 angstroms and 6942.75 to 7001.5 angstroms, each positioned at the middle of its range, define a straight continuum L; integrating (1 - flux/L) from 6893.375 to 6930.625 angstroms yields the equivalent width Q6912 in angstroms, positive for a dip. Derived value 2.1 angstroms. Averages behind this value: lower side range 11.8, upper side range 12.5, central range 11.5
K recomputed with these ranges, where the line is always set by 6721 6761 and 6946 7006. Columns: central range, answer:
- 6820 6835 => 0.07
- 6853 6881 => 0.08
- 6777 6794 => 0.02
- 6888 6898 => 0.10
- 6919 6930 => 0.06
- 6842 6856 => 0.05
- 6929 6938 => -0.07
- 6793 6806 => 0.03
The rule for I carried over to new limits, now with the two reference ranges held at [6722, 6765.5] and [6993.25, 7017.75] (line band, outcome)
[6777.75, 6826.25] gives 0.04 mag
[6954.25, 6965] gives 0.02 mag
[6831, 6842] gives 0.05 mag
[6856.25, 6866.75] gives 0.10 mag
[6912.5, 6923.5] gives 0.11 mag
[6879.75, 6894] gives 0.07 mag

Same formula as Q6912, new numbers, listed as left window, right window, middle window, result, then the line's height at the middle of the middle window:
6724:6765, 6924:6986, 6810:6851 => 1.56 angstroms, 12.3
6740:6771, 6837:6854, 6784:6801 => 0.72 angstroms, 12.1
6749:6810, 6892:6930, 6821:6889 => 1.01 angstroms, 11.8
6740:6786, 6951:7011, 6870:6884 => 0.86 angstroms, 12.4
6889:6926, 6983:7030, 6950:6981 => -0.49 angstroms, 12.1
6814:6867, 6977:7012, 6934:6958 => -0.31 angstroms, 12.3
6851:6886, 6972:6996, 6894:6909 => 0.52 angstroms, 11.7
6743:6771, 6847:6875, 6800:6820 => -0.51 angstroms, 11.9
